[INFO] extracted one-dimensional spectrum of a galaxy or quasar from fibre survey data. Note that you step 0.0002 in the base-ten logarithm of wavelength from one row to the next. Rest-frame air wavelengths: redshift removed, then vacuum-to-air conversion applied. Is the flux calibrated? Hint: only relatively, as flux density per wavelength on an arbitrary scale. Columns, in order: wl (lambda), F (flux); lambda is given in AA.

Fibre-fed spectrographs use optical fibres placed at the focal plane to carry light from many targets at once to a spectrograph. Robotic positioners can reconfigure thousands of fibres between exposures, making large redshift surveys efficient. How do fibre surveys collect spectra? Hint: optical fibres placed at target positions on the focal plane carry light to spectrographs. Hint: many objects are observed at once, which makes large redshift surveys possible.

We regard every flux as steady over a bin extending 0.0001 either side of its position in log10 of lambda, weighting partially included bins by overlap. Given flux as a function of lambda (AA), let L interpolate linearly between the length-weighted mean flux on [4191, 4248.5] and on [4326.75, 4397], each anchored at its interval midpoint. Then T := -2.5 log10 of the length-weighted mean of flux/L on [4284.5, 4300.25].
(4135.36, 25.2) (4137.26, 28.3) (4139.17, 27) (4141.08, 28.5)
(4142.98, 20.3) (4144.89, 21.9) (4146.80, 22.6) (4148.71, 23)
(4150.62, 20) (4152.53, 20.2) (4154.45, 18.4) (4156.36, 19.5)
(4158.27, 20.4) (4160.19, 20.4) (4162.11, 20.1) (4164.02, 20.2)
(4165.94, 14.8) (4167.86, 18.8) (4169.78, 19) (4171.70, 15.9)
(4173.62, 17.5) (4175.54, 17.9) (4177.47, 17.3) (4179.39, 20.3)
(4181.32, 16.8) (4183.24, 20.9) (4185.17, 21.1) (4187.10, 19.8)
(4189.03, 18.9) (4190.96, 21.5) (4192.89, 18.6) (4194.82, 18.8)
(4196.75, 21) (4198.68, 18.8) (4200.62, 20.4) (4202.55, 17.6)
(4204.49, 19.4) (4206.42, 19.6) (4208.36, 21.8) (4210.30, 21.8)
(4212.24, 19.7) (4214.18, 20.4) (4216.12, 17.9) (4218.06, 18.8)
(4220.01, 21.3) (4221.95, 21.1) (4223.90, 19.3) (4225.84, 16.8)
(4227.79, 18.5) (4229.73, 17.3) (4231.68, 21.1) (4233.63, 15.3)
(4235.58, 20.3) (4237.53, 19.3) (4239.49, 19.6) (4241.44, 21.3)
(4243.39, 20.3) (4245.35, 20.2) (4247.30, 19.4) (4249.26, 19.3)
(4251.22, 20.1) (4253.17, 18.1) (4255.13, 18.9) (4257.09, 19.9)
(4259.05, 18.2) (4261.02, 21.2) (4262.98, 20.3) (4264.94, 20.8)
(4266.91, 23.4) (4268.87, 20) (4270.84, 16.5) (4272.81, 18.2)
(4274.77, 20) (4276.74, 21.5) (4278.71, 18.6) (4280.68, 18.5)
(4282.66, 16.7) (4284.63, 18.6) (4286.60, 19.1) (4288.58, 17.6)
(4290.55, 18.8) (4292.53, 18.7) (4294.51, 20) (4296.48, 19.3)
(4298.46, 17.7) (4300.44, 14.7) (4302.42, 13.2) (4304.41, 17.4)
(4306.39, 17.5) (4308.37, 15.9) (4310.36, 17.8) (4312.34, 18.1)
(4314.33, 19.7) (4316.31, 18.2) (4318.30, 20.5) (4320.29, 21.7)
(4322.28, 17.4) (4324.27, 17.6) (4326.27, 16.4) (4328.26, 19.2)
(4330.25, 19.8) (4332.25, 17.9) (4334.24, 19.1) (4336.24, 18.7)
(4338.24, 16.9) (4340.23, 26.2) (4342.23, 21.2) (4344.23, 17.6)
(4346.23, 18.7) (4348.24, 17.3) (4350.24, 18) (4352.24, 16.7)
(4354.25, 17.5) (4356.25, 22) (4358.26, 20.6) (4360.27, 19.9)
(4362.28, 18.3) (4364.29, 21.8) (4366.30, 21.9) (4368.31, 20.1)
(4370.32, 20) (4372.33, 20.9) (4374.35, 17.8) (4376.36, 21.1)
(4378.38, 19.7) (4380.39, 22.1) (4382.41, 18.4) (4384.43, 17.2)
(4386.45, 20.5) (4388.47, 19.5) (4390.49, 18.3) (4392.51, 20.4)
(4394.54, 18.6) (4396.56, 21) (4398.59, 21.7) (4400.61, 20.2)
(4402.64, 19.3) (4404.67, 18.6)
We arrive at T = 0.06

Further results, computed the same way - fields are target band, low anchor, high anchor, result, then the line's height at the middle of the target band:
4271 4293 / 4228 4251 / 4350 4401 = 0.05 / 19.5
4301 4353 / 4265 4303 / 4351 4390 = 0.05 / 19.2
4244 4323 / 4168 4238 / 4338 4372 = 0.04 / 19.5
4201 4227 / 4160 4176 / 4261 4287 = -0.05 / 18.8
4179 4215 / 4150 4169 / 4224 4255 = -0.04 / 19.2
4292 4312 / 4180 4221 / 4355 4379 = 0.17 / 20.1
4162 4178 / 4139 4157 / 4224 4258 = 0.19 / 21.3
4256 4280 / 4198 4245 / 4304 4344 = -0.04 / 19.2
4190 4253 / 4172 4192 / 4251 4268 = 0.00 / 19.6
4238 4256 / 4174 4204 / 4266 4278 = 0.00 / 19.7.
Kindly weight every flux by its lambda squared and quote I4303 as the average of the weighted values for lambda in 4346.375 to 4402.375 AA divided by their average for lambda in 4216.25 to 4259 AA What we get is 1.09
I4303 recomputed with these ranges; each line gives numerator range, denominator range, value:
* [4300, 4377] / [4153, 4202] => 1.07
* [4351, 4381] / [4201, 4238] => 1.11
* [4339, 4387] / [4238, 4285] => 1.06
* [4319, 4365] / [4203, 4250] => 1.03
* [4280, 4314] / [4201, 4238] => 0.95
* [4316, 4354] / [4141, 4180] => 1.04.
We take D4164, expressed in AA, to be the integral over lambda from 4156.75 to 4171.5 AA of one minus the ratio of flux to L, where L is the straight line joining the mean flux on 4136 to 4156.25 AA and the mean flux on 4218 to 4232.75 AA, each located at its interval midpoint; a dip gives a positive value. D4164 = 2.1 AA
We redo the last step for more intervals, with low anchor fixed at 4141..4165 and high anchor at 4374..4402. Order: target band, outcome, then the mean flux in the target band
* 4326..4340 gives 0.9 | 18.8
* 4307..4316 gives 1.0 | 17.9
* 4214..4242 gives 1.9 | 19.2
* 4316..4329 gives 0.9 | 18.7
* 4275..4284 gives 0.6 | 18.9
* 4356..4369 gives -0.4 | 20.6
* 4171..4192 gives 1.9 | 18.9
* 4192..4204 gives 0.9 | 19.2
